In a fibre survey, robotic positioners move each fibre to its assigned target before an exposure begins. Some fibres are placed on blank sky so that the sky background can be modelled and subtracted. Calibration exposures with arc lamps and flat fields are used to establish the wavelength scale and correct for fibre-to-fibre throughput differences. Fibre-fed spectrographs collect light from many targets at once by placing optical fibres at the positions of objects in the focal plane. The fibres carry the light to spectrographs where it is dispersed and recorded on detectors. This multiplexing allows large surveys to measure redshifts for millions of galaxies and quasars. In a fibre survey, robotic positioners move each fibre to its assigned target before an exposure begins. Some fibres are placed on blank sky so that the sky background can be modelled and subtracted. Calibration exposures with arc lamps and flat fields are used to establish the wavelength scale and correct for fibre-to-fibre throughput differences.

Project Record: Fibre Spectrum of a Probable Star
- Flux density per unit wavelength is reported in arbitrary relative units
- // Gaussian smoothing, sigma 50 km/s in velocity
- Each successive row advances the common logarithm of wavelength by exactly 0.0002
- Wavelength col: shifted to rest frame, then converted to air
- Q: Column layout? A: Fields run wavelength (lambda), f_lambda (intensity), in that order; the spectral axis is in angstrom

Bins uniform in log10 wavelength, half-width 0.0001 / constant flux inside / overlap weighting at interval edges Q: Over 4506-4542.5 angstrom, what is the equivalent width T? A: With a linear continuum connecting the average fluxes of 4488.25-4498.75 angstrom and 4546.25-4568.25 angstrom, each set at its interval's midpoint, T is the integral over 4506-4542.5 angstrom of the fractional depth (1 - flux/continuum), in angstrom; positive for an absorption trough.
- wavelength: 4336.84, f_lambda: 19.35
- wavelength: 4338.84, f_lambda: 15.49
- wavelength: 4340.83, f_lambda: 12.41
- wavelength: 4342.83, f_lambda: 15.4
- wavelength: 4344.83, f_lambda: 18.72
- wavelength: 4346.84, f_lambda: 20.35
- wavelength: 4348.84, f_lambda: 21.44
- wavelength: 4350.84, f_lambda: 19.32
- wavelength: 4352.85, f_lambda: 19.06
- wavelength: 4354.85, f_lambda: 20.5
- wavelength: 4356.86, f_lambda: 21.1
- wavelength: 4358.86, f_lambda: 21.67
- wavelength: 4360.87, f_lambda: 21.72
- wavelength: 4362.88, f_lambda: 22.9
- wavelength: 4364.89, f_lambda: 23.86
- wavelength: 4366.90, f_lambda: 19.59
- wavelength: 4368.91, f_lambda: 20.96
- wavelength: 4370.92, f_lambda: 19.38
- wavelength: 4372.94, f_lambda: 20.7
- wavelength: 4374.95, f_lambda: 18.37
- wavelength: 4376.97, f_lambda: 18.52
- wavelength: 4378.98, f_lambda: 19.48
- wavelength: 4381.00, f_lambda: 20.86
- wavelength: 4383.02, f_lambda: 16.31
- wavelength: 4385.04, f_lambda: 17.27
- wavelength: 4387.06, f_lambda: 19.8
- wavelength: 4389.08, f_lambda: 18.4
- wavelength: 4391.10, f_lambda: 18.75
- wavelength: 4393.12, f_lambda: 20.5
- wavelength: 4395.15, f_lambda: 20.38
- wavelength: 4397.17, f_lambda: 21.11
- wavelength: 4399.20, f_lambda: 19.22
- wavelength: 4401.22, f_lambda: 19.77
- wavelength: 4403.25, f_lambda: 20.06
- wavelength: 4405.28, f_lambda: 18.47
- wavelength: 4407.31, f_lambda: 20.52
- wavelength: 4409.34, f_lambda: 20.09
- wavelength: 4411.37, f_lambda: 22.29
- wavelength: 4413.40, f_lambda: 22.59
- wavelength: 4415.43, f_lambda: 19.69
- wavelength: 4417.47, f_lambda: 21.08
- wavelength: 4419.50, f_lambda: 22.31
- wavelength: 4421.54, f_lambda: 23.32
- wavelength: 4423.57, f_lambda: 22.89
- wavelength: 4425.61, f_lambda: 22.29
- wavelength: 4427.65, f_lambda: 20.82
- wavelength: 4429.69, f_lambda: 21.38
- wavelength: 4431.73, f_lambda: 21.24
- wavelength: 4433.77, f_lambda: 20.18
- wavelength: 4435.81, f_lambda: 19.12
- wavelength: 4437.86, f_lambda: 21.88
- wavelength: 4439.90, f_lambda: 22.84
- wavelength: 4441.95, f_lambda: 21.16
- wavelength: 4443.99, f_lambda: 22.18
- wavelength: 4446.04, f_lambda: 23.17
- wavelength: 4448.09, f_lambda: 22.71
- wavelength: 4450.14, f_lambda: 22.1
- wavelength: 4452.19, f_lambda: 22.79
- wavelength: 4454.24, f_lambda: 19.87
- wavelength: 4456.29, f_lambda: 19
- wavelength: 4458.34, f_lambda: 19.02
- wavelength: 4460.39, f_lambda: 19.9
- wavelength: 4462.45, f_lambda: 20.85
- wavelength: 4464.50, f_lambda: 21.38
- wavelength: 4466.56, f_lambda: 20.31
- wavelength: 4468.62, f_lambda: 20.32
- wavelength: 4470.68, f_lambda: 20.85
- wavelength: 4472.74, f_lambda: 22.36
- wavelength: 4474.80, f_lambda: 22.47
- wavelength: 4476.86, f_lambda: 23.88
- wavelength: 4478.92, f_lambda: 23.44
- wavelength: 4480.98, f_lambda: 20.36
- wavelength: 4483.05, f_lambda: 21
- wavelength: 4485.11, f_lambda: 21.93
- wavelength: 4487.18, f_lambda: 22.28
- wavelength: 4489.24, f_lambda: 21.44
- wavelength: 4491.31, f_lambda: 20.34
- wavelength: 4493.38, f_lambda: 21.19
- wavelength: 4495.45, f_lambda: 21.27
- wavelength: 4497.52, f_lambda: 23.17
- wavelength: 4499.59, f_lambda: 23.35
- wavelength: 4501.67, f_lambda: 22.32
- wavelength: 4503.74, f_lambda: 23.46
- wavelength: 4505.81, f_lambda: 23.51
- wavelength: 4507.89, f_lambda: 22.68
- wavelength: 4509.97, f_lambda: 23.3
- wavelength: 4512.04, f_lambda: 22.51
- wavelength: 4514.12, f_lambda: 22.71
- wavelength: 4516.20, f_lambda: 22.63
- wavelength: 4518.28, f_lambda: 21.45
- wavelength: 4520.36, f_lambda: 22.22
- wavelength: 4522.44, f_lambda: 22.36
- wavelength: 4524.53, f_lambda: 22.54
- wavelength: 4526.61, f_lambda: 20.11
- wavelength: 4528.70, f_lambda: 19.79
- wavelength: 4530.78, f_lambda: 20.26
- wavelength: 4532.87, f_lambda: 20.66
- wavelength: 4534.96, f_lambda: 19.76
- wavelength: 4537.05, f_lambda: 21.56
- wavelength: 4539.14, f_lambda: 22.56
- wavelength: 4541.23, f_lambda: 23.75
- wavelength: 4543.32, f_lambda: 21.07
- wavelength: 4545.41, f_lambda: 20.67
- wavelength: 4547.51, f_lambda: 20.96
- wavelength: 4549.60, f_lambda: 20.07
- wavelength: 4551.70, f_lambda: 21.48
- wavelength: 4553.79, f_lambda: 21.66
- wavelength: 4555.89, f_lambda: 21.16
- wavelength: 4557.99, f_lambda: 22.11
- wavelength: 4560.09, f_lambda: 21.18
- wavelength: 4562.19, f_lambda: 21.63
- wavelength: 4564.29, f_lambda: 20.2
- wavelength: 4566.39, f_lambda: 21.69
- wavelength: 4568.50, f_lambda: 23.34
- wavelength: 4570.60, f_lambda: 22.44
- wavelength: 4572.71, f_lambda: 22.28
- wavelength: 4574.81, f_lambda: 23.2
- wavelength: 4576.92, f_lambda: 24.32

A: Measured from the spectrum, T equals -0.8 angstrom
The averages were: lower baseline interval 21.5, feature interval 21.8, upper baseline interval 21.3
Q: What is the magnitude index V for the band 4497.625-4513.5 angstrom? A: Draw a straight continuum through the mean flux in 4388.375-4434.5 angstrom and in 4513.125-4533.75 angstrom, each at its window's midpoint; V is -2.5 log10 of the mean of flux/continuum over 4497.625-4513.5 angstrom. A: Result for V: -0.08 mag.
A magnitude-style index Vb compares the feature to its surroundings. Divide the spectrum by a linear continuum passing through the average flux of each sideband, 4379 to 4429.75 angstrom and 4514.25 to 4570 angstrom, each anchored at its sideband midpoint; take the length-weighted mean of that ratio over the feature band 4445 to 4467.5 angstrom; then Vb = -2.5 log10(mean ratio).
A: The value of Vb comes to -0.01 mag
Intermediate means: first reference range 20.4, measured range 21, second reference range 21.4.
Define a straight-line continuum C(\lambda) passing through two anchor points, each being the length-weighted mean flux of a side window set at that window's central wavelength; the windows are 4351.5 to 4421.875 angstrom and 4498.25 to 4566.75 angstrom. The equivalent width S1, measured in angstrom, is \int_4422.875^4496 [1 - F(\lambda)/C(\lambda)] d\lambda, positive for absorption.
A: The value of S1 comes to -1.3 angstrom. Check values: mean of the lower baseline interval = 20.3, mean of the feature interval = 21.4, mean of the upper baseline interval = 21.7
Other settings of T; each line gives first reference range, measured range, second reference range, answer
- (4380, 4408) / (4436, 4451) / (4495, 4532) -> -1.1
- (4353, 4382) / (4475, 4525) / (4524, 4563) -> -3.0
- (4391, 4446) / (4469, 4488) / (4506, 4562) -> -0.6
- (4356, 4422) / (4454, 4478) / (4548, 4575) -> 0.0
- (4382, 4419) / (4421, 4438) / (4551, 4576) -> -1.0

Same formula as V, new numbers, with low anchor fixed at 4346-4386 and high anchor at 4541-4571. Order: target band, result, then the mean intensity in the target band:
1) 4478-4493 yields -0.03 mag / 21.5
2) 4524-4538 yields 0.04 mag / 20.6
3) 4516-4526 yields -0.04 mag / 22.1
